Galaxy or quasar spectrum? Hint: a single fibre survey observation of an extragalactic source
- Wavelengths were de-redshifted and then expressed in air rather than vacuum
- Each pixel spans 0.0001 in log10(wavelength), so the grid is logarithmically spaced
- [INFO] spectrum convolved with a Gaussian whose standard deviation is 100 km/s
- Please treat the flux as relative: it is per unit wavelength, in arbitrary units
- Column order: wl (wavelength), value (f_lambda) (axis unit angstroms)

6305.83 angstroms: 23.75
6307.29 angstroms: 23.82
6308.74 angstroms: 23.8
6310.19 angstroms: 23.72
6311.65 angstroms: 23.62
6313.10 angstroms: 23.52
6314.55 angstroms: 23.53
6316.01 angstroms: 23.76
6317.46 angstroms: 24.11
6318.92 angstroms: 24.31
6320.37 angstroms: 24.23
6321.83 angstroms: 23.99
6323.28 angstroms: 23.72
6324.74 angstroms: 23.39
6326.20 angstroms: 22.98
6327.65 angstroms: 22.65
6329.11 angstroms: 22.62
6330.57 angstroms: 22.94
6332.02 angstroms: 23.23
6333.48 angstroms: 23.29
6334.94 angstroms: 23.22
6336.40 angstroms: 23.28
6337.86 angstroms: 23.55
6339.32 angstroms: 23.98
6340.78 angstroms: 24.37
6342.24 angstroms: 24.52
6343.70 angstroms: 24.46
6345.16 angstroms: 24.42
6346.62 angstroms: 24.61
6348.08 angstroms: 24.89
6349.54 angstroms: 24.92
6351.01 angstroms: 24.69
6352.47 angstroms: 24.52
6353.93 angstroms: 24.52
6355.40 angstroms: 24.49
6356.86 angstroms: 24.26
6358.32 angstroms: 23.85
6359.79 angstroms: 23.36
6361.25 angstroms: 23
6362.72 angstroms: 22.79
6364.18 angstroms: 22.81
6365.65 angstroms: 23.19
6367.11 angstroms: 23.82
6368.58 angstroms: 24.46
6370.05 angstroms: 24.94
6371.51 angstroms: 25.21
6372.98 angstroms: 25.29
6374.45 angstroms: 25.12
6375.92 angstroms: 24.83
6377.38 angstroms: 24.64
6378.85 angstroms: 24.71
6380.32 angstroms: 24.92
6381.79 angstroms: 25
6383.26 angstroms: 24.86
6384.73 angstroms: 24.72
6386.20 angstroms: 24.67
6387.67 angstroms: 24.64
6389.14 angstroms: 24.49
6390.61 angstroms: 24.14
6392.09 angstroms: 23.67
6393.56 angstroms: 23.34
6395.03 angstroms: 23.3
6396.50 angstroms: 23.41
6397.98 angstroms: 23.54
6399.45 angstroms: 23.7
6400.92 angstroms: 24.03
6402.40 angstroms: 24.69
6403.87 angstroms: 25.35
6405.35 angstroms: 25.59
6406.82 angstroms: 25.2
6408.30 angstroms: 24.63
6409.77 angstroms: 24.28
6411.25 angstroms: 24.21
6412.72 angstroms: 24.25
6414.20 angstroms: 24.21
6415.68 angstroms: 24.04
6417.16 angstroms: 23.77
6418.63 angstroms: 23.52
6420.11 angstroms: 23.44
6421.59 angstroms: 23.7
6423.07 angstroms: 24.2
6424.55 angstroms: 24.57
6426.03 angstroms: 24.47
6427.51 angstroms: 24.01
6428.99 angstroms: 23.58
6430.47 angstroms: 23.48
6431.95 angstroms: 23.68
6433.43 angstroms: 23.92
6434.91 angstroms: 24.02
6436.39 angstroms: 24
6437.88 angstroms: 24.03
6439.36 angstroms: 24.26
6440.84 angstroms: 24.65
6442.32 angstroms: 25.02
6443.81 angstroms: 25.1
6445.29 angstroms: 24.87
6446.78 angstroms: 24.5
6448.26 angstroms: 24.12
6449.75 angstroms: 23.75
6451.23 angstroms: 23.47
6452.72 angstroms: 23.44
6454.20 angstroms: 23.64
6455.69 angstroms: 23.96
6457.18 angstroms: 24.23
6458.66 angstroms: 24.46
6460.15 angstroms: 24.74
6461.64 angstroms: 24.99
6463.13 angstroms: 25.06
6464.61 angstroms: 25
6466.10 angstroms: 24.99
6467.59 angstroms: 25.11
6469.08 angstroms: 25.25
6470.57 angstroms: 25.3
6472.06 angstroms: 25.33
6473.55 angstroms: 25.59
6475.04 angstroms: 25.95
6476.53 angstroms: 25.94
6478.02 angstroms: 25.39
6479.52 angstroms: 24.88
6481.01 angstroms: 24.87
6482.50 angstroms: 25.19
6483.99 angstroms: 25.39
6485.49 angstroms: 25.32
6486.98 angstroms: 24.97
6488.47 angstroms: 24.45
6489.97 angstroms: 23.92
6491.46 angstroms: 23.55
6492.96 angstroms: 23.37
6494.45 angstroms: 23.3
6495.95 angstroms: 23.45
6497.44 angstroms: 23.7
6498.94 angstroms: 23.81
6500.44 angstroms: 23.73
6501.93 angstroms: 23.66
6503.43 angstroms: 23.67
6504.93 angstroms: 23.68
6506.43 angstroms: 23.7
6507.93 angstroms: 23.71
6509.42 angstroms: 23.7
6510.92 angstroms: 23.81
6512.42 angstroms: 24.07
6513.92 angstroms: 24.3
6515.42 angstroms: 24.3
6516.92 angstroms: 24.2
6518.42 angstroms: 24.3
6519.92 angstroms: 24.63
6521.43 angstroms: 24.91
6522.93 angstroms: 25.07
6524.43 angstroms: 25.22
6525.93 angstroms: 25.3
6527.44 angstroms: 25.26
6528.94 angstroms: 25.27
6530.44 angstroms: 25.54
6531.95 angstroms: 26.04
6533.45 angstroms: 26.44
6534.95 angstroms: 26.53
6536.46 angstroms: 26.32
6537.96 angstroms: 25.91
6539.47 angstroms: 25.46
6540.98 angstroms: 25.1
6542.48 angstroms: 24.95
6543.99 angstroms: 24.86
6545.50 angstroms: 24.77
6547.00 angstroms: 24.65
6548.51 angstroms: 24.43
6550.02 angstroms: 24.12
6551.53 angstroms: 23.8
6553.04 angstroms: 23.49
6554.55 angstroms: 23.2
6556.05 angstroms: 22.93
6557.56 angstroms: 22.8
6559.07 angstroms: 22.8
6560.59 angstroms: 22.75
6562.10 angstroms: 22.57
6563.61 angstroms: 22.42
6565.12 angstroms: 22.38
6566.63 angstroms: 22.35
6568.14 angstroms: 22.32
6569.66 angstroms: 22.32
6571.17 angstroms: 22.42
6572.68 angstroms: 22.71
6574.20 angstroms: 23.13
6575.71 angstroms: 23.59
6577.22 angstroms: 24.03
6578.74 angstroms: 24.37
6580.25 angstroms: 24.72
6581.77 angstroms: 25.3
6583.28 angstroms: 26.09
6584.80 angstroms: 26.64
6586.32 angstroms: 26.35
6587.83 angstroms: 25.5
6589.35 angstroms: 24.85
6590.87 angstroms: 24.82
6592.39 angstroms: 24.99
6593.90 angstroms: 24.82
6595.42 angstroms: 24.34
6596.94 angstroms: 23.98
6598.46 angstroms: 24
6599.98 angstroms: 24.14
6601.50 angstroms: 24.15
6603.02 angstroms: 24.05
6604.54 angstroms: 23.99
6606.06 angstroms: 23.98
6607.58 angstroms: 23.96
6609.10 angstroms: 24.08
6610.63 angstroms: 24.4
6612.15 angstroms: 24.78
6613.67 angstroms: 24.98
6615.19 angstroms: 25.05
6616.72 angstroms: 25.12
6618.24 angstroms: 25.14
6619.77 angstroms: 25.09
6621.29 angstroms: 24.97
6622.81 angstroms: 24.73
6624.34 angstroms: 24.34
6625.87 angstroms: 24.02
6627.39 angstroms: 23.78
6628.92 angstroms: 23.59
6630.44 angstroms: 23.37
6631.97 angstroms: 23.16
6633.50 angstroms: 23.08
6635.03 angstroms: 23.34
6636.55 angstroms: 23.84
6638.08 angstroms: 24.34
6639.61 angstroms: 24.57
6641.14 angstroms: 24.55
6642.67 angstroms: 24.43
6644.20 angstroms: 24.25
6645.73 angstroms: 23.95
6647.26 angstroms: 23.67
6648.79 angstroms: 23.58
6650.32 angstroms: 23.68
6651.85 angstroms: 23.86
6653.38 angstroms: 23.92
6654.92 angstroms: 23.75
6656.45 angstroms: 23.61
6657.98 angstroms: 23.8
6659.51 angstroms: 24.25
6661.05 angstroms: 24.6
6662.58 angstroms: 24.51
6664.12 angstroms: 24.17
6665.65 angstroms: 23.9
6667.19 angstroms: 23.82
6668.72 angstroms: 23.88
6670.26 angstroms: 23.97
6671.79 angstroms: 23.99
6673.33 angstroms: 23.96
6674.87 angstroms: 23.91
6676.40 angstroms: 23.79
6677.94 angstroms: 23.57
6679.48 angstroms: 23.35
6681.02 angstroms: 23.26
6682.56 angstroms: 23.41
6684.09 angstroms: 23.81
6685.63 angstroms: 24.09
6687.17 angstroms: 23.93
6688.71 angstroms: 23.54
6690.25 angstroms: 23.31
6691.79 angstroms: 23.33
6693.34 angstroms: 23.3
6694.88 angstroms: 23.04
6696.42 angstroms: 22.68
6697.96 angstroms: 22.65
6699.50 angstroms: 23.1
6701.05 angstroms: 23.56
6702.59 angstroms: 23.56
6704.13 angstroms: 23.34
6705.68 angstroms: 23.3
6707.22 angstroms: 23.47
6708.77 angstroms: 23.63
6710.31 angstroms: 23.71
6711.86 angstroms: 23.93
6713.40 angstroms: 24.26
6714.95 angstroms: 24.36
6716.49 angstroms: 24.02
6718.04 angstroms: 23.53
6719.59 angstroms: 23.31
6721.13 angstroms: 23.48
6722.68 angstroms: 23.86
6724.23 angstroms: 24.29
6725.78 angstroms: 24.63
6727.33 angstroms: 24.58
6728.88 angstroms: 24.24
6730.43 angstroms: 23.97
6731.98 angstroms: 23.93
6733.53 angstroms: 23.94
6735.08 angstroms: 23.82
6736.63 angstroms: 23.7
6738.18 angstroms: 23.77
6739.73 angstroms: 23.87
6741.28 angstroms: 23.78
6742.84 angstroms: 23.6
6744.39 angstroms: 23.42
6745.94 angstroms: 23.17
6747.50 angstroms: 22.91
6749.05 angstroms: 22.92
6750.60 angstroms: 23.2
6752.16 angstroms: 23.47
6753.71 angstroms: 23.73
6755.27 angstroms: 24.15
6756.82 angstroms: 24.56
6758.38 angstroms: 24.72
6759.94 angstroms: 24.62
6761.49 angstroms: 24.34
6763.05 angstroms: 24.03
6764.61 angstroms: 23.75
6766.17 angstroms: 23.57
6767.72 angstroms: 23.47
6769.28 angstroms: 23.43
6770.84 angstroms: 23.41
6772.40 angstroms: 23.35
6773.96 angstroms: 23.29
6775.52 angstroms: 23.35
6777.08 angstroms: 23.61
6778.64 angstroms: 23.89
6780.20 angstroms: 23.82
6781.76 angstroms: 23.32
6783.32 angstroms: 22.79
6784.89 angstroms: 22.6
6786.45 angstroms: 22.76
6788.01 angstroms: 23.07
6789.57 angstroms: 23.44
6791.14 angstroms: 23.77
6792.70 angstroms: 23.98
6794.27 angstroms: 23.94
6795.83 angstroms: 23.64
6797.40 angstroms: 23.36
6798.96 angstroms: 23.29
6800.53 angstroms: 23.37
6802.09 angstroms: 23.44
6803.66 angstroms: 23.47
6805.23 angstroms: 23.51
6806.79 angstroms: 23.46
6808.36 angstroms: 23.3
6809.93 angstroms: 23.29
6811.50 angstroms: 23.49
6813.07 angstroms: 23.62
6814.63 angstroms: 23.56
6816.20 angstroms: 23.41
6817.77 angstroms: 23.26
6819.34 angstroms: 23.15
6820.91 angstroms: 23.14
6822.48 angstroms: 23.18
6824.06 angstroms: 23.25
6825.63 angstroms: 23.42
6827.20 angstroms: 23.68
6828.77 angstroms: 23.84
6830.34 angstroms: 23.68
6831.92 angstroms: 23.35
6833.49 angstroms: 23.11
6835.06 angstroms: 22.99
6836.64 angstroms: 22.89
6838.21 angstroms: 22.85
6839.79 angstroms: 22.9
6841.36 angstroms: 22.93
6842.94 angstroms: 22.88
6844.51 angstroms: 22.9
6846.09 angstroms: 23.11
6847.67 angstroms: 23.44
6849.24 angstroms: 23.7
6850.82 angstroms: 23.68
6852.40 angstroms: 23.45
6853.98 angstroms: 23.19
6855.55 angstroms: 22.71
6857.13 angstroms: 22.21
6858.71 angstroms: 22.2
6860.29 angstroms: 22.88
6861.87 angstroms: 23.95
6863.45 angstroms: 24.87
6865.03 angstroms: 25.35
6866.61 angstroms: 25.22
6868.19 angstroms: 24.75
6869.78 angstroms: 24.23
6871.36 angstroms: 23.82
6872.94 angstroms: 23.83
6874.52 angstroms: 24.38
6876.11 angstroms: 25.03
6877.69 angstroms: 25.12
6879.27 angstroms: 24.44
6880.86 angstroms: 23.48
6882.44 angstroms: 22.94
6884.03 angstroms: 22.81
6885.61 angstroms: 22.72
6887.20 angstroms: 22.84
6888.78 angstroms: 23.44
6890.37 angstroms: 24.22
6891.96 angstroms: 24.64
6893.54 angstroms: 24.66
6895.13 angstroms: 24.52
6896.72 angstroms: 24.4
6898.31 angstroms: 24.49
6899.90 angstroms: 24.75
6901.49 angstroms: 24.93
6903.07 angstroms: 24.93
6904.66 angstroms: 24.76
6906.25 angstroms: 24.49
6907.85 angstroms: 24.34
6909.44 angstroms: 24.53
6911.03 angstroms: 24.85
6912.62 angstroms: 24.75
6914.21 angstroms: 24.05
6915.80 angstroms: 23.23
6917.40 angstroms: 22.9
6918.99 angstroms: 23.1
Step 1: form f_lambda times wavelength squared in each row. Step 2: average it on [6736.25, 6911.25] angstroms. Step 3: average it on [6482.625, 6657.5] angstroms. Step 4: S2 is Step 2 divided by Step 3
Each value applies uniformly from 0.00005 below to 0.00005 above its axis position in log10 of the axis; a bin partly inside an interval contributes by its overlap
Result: 1.1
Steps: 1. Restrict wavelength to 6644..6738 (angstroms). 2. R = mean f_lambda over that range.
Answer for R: 23.8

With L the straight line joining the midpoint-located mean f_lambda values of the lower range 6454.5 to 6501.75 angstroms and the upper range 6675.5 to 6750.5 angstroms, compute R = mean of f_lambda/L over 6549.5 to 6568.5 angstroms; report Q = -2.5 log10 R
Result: 0.06 mag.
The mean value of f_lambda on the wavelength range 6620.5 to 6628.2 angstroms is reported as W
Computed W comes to 24.4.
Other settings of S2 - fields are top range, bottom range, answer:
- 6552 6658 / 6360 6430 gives 1.06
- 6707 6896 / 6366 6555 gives 1.07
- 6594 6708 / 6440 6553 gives 1.02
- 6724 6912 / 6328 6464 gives 1.11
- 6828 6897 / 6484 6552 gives 1.07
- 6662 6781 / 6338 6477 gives 1.07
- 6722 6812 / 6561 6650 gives 1.03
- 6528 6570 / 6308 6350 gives 1.09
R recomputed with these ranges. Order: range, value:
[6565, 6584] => 23.6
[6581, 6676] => 24.3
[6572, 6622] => 24.6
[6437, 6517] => 24.4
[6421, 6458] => 24.1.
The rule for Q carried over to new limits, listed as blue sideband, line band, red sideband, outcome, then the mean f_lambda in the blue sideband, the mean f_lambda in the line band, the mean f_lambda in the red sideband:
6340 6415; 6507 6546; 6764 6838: -0.04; 24.3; 25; 23.4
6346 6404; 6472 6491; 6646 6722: -0.05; 24.3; 25.1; 23.7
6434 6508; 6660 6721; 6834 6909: 0.02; 24.5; 23.7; 23.8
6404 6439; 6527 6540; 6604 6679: -0.08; 24.1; 25.9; 24.1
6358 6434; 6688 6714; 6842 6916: 0.03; 24.2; 23.4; 24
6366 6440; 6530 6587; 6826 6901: -0.01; 24.3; 24.2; 23.7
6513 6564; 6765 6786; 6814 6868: 0.01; 24.6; 23.4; 23.4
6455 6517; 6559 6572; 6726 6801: 0.08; 24.5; 22.5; 23.6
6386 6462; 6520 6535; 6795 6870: -0.07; 24.2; 25.5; 23.4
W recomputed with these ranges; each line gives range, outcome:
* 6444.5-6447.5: 24.7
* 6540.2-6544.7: 25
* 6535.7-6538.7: 26.1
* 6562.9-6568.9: 22.4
